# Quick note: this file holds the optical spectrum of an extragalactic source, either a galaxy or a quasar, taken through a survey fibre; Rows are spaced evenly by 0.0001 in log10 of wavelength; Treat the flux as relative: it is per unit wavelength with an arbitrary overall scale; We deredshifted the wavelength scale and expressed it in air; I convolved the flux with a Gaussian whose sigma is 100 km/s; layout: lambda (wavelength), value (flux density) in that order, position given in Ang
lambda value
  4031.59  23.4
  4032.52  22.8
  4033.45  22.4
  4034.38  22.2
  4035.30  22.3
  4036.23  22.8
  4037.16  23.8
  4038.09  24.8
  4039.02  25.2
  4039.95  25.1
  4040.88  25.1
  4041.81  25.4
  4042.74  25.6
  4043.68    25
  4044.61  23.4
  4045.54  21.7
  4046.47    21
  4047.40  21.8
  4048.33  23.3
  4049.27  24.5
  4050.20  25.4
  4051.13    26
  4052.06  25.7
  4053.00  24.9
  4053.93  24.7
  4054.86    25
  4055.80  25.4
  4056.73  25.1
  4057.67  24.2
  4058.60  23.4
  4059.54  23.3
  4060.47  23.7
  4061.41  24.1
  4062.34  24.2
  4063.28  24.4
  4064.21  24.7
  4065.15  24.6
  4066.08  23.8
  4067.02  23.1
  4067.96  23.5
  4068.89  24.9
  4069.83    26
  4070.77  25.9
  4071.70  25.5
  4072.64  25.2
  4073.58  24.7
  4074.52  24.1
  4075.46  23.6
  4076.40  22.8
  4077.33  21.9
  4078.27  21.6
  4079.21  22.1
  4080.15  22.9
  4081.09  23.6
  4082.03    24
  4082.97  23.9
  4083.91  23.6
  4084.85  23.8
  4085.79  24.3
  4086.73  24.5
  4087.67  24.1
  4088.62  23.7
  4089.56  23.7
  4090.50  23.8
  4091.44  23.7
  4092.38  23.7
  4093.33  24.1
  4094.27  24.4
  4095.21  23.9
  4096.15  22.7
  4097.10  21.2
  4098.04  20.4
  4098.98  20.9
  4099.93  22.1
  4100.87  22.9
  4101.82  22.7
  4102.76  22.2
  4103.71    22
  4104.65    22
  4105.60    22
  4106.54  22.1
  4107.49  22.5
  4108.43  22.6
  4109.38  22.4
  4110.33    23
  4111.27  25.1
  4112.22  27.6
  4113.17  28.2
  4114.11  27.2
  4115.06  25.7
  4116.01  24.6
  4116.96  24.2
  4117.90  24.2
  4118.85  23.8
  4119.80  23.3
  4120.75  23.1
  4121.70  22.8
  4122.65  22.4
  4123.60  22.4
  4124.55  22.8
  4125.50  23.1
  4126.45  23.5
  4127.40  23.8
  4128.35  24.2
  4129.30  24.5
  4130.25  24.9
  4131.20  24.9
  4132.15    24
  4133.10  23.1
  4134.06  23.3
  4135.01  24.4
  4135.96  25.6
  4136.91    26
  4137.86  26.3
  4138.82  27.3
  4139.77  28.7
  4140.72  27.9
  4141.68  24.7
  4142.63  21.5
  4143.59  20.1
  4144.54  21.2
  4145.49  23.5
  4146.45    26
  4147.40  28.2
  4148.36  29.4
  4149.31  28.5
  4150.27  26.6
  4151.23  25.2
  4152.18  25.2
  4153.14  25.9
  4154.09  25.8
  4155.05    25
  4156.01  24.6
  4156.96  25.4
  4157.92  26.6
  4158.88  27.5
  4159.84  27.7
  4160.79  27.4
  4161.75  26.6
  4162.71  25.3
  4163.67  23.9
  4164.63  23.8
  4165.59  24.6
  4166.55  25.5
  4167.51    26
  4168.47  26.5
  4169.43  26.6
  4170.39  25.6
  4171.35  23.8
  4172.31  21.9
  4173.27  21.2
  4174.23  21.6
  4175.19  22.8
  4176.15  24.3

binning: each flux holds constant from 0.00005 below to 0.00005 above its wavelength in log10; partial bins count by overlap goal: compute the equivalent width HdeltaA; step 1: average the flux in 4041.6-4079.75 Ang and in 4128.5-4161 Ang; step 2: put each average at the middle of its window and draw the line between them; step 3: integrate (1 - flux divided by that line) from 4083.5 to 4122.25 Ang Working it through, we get 1.98 Ang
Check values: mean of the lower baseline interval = 24.1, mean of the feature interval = 23.5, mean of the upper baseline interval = 25.5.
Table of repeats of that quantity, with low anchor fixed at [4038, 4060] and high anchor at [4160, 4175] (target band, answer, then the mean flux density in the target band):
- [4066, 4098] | 1.0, 23.7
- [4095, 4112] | 1.5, 22.4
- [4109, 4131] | 0.3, 24.2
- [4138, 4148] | -0.1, 25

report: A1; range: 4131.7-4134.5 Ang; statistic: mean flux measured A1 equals 23.4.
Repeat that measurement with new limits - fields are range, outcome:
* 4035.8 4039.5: 24.2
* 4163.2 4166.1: 24.1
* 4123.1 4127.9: 23.1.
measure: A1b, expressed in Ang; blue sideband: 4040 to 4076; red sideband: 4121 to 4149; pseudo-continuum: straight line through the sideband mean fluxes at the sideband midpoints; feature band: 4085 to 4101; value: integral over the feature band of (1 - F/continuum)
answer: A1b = 0.81 Ang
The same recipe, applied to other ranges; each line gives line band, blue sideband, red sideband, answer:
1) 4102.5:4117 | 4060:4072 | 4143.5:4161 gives 0.7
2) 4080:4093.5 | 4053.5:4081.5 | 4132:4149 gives 0.3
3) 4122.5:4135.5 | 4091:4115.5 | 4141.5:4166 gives 0.4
